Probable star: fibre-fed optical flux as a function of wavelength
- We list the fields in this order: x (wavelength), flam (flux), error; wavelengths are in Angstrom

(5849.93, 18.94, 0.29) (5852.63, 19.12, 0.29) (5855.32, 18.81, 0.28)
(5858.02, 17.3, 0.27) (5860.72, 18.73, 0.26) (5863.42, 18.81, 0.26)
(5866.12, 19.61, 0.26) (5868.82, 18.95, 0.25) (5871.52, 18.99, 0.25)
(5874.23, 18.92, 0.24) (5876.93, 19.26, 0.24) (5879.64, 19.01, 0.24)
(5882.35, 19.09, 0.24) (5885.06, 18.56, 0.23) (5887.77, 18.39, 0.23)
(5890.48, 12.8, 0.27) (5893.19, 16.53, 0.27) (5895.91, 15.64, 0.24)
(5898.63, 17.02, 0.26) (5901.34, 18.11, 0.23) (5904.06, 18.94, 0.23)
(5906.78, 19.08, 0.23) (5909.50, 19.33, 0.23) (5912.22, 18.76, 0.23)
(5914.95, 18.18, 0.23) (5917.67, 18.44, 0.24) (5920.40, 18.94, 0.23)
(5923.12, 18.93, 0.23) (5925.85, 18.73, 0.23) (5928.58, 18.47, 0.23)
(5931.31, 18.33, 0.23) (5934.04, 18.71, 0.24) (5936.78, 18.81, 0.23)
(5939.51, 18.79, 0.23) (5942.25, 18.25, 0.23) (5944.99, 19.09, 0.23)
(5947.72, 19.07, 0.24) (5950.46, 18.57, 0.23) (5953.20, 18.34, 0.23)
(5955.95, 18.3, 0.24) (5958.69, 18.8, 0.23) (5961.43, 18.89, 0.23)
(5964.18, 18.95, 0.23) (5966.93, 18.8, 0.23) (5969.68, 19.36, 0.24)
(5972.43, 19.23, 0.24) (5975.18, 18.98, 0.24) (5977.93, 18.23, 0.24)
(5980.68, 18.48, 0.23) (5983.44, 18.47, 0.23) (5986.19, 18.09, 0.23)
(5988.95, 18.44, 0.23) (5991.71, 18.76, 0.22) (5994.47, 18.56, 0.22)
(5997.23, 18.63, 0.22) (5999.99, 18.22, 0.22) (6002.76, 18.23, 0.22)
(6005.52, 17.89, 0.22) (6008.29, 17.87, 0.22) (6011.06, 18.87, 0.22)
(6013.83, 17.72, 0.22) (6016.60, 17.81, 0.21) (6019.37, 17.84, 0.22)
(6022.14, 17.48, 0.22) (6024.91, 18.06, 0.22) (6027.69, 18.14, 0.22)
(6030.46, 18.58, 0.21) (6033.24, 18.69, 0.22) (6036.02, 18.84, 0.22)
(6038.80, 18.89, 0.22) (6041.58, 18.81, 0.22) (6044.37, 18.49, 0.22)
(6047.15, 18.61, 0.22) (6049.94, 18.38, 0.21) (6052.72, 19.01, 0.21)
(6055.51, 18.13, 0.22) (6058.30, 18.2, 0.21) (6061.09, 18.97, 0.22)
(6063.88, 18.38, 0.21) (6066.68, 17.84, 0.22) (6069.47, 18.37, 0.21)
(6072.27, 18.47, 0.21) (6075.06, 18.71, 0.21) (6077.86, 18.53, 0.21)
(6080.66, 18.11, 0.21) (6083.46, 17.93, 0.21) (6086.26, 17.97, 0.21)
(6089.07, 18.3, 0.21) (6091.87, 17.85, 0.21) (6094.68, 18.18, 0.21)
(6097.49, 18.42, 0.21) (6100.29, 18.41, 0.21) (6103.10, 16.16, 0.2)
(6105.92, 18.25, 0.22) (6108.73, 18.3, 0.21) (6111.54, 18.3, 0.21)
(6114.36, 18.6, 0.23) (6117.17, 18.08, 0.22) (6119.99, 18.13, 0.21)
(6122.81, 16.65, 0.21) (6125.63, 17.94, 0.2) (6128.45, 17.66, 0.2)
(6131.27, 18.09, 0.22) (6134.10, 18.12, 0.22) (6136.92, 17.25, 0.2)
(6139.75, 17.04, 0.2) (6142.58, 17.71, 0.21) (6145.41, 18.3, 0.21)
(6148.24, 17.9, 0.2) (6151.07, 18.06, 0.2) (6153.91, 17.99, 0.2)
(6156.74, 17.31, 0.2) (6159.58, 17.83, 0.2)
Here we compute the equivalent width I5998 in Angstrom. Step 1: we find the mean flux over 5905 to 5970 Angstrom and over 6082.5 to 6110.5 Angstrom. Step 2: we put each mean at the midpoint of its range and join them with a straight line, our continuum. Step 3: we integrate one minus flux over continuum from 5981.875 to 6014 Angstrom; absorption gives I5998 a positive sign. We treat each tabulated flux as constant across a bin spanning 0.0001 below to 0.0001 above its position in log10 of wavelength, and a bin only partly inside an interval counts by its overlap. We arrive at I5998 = 0.2 Angstrom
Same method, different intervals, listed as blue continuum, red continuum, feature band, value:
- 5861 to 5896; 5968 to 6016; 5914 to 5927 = -0.3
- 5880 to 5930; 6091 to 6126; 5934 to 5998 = -2.5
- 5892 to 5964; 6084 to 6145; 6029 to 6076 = -1.3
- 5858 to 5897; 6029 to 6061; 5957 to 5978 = -0.7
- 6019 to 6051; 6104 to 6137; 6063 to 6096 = -0.1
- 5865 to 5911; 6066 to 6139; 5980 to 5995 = -0.3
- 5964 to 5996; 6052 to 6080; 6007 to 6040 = 0.6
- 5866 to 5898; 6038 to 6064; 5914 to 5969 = -1.7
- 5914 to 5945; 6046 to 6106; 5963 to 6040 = 0.0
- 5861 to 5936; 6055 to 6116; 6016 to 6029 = 0.3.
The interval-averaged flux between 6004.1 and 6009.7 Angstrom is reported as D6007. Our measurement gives 17.9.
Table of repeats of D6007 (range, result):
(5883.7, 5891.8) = 16.6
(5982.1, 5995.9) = 18.5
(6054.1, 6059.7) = 18.2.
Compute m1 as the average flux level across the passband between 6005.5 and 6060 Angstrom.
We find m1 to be 18.3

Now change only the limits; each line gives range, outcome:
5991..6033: 18.2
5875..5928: 18.1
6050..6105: 18.2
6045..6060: 18.5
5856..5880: 18.8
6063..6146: 18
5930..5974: 18.8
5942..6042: 18.5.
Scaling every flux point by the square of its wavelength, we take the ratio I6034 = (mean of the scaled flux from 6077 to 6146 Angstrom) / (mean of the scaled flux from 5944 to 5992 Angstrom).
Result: 1.00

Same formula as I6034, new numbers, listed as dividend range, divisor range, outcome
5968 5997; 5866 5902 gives 1.08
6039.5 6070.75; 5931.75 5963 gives 1.03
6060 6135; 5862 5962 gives 1.05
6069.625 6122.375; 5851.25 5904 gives 1.08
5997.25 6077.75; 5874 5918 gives 1.07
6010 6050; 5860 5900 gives 1.07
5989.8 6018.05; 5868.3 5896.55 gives 1.07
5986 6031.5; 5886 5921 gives 1.06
